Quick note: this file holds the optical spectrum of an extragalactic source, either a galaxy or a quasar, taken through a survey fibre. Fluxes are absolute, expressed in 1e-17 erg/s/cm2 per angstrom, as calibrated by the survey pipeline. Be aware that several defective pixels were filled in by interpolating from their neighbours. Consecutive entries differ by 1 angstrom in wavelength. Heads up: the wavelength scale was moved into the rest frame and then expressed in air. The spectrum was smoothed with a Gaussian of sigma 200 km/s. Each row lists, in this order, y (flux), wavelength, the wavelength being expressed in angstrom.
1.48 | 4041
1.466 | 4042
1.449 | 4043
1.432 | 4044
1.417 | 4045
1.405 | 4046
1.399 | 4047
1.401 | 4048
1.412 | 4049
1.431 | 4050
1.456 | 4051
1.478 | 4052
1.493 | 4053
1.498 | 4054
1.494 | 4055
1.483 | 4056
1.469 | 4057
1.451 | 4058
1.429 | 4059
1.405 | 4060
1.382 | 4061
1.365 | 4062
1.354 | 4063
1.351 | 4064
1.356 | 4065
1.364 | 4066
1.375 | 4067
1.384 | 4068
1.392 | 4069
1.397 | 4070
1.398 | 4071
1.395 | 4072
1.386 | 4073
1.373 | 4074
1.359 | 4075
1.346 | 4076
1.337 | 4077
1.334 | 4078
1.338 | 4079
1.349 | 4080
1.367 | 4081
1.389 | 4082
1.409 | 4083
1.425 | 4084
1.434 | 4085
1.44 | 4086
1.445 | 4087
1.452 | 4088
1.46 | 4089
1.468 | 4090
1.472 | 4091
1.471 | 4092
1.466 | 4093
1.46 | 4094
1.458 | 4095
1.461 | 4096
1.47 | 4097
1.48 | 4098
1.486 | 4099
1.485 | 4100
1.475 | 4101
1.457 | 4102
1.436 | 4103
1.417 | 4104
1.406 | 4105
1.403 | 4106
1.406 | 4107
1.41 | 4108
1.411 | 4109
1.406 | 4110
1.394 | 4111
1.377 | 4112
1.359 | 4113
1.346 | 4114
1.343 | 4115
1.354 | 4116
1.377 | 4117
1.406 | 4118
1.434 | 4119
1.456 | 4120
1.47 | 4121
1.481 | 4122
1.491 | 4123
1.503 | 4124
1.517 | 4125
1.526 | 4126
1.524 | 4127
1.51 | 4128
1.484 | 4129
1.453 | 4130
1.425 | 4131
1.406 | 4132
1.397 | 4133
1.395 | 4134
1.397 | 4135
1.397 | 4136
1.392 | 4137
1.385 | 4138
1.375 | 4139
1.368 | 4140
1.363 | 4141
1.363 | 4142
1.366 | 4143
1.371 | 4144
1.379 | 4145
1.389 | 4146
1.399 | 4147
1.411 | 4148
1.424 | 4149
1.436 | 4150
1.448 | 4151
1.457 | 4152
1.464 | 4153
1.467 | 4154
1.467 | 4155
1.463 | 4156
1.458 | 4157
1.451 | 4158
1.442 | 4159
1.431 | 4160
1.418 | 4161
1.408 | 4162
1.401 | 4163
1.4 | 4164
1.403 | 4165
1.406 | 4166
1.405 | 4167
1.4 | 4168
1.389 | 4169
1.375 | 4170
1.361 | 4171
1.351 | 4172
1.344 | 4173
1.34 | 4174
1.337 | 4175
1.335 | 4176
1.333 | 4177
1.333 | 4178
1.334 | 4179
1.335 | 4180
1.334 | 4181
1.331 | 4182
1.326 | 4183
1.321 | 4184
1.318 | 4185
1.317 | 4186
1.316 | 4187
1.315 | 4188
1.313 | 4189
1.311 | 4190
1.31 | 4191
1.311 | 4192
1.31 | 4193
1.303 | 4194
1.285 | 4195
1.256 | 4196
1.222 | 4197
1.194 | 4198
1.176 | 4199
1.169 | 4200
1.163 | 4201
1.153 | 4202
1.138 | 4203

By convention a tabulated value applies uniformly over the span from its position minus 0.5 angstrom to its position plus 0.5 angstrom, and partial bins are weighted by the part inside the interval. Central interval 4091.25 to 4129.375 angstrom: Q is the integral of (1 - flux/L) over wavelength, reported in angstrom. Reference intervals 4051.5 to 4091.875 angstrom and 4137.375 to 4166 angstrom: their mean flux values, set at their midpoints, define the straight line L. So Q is -0.9 angstrom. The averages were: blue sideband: 1.41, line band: 1.44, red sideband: 1.41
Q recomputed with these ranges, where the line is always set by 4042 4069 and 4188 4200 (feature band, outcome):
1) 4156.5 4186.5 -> -1.78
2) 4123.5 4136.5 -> -1.14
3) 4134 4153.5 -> -1.10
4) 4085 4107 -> -1.24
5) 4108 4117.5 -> -0.12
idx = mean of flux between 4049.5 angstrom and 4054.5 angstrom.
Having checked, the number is 1.47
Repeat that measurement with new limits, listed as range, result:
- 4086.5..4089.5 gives 1.45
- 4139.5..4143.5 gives 1.37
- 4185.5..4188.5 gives 1.32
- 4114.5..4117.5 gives 1.36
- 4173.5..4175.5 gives 1.34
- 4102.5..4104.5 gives 1.43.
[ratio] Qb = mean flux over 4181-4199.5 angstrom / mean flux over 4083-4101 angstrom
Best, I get 0.9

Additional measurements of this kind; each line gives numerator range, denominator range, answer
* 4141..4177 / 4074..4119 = 0.99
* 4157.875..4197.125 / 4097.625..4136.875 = 0.94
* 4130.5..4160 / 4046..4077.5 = 1.00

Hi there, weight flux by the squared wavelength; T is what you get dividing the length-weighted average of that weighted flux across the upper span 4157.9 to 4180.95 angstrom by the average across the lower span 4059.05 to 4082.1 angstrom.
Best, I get 1.05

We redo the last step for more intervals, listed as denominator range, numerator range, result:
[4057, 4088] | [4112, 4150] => 1.05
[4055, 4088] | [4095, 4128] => 1.05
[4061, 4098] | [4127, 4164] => 1.04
